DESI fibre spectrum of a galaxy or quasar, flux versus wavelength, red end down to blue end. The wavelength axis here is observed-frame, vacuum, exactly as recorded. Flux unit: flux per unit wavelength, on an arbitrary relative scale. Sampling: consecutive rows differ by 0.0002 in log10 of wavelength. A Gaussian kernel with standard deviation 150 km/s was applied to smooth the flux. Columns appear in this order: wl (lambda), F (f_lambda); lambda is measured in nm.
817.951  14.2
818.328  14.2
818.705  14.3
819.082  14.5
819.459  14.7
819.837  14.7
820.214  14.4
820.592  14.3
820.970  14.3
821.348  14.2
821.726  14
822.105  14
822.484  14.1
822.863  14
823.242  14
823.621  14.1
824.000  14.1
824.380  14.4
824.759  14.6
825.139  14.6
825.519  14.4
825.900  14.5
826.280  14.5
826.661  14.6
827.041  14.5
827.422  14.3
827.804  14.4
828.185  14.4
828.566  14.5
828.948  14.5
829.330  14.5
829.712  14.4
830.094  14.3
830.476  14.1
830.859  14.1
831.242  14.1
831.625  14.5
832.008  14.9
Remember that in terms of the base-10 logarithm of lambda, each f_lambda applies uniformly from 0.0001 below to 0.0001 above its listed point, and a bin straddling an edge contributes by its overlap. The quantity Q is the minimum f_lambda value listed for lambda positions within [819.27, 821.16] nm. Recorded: 14.3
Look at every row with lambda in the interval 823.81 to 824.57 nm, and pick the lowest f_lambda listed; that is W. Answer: 14.1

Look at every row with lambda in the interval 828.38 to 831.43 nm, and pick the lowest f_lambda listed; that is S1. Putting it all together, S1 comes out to 14.1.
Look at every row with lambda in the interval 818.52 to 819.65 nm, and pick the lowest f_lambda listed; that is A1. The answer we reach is 14.3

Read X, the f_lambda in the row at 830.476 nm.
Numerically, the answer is 14.1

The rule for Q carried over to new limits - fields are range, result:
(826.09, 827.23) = 14.5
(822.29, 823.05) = 14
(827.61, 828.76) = 14.4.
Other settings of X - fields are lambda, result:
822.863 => 14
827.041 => 14.5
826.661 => 14.6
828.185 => 14.4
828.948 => 14.5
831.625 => 14.5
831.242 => 14.1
